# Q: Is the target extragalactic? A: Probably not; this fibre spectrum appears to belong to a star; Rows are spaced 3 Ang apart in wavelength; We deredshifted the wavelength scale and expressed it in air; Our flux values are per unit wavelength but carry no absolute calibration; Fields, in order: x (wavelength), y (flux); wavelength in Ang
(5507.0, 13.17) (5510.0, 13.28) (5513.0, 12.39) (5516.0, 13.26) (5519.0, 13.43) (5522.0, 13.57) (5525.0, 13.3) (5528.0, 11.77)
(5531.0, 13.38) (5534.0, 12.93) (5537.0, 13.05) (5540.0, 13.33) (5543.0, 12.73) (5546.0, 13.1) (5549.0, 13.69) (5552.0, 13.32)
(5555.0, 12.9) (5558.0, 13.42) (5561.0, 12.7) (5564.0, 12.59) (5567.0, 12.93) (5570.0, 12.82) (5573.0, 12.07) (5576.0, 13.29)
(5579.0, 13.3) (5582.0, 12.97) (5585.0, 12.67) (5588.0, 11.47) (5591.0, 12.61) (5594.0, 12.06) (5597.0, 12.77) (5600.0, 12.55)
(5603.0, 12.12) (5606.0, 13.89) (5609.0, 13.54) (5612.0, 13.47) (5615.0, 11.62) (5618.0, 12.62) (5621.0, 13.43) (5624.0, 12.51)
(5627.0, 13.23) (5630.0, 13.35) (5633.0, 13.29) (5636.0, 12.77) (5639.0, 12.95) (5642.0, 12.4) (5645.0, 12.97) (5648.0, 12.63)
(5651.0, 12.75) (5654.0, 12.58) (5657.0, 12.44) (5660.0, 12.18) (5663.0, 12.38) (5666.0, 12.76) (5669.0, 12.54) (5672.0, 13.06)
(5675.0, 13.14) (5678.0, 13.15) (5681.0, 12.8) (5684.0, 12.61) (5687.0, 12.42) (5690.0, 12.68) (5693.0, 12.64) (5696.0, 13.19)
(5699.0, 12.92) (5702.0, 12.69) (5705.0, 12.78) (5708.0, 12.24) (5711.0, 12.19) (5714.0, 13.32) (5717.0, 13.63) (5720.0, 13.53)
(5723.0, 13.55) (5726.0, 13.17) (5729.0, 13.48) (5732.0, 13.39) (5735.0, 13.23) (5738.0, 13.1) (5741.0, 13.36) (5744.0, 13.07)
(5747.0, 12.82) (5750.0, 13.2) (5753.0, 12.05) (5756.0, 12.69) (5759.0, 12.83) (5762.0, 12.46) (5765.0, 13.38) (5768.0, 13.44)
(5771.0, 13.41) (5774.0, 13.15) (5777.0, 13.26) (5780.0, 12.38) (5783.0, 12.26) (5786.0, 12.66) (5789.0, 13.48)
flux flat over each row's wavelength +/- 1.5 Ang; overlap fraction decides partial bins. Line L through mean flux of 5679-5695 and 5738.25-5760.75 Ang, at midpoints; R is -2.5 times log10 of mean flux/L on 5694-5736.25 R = -0.03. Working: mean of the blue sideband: 12.7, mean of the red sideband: 12.9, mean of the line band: 13.1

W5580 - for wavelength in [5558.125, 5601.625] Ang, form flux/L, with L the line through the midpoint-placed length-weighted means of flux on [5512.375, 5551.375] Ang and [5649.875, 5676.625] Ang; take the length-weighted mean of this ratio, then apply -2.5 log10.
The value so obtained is 0.024 mag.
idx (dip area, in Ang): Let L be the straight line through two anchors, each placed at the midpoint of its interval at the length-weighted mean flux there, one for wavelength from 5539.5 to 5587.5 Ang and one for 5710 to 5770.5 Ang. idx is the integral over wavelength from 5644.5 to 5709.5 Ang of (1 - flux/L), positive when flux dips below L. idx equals 1.7 Ang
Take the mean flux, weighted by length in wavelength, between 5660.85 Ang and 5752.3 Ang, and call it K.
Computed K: 13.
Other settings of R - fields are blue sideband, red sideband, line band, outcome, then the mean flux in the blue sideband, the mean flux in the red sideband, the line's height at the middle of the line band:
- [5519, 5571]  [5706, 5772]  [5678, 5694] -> 0.03 mag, 13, 13.1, 13.1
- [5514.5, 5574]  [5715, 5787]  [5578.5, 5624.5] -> 0.03 mag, 13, 13.1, 13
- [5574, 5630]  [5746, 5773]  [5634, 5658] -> 0.01 mag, 12.8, 12.9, 12.8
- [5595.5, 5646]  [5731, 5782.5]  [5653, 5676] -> 0.03 mag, 12.9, 13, 12.9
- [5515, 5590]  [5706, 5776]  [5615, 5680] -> 0.02 mag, 13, 13.1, 13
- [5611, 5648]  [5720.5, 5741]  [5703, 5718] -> 0.04 mag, 12.9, 13.3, 13.2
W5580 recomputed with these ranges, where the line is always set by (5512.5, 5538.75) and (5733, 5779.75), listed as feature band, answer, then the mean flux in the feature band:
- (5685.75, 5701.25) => 0.02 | 12.8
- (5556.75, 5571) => 0.01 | 12.9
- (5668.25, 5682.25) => 0.01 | 13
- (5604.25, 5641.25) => 0.00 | 13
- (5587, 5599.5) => 0.06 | 12.3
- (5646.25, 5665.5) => 0.04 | 12.5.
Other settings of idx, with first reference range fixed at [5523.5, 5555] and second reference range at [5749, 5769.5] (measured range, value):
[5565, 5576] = 0.27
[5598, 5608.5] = 0.06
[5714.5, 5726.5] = -0.55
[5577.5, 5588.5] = 0.26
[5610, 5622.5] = 0.16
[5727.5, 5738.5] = -0.37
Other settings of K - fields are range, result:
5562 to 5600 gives 12.6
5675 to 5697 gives 12.8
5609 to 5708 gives 12.8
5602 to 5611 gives 13.3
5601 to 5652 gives 12.9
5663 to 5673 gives 12.7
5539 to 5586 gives 13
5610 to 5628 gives 12.8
